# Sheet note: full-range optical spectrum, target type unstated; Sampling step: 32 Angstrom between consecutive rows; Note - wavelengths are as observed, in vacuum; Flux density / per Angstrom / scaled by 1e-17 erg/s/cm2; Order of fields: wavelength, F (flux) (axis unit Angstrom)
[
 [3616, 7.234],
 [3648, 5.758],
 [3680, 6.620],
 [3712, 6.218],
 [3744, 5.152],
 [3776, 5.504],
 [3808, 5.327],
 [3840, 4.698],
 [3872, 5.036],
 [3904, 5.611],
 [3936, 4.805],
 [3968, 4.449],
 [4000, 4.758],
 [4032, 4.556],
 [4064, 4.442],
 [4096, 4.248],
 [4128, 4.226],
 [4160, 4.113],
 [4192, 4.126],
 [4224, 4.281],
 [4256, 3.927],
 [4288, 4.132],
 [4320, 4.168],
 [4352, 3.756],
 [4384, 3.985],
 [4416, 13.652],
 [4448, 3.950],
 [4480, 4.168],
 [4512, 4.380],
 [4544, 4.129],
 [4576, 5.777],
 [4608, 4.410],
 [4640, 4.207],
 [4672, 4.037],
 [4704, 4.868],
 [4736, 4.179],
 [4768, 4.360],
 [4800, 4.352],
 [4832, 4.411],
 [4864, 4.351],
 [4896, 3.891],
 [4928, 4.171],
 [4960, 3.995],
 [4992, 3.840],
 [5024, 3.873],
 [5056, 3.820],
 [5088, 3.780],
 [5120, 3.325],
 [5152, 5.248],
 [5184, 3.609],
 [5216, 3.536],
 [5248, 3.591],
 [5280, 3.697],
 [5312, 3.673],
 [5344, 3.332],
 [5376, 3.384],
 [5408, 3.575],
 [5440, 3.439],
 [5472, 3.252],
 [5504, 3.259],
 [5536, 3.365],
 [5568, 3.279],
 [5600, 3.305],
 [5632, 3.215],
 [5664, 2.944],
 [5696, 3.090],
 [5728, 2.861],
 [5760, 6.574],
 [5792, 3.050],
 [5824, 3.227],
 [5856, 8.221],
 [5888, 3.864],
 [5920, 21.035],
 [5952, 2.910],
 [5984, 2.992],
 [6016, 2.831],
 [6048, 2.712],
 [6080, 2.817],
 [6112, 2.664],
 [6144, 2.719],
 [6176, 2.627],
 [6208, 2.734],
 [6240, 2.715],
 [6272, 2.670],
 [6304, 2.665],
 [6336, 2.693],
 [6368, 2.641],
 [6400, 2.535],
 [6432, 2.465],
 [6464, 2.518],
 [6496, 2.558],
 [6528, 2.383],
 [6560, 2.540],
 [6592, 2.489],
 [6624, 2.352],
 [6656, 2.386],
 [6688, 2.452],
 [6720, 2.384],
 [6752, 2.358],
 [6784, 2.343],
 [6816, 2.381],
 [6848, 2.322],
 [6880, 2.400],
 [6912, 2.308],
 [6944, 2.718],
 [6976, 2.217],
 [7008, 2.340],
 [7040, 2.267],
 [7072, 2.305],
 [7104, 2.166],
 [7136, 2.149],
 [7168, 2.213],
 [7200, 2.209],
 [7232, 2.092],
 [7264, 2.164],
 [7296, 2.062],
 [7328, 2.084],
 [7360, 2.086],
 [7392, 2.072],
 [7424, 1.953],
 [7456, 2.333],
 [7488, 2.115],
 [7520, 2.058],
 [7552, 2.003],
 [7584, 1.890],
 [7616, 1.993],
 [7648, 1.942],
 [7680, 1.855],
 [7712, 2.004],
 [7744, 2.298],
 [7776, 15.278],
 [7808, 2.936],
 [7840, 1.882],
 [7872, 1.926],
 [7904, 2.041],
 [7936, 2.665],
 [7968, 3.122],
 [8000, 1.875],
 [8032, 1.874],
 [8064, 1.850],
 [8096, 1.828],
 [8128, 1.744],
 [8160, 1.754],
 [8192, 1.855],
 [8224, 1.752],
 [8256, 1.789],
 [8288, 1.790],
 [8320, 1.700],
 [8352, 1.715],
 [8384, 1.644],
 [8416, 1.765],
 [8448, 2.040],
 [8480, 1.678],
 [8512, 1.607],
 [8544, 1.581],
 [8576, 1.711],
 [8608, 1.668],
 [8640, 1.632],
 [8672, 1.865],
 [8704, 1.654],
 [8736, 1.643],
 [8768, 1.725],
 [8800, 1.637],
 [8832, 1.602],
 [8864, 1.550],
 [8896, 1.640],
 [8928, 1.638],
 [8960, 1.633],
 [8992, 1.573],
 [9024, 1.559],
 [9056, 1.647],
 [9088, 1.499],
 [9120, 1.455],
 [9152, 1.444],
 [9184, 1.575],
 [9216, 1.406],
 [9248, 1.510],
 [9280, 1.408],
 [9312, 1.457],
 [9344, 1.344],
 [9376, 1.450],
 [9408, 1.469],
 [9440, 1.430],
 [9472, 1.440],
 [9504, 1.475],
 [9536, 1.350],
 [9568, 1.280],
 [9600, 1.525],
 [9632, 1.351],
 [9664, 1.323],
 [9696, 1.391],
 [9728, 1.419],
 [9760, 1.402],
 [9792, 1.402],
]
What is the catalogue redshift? 0.184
